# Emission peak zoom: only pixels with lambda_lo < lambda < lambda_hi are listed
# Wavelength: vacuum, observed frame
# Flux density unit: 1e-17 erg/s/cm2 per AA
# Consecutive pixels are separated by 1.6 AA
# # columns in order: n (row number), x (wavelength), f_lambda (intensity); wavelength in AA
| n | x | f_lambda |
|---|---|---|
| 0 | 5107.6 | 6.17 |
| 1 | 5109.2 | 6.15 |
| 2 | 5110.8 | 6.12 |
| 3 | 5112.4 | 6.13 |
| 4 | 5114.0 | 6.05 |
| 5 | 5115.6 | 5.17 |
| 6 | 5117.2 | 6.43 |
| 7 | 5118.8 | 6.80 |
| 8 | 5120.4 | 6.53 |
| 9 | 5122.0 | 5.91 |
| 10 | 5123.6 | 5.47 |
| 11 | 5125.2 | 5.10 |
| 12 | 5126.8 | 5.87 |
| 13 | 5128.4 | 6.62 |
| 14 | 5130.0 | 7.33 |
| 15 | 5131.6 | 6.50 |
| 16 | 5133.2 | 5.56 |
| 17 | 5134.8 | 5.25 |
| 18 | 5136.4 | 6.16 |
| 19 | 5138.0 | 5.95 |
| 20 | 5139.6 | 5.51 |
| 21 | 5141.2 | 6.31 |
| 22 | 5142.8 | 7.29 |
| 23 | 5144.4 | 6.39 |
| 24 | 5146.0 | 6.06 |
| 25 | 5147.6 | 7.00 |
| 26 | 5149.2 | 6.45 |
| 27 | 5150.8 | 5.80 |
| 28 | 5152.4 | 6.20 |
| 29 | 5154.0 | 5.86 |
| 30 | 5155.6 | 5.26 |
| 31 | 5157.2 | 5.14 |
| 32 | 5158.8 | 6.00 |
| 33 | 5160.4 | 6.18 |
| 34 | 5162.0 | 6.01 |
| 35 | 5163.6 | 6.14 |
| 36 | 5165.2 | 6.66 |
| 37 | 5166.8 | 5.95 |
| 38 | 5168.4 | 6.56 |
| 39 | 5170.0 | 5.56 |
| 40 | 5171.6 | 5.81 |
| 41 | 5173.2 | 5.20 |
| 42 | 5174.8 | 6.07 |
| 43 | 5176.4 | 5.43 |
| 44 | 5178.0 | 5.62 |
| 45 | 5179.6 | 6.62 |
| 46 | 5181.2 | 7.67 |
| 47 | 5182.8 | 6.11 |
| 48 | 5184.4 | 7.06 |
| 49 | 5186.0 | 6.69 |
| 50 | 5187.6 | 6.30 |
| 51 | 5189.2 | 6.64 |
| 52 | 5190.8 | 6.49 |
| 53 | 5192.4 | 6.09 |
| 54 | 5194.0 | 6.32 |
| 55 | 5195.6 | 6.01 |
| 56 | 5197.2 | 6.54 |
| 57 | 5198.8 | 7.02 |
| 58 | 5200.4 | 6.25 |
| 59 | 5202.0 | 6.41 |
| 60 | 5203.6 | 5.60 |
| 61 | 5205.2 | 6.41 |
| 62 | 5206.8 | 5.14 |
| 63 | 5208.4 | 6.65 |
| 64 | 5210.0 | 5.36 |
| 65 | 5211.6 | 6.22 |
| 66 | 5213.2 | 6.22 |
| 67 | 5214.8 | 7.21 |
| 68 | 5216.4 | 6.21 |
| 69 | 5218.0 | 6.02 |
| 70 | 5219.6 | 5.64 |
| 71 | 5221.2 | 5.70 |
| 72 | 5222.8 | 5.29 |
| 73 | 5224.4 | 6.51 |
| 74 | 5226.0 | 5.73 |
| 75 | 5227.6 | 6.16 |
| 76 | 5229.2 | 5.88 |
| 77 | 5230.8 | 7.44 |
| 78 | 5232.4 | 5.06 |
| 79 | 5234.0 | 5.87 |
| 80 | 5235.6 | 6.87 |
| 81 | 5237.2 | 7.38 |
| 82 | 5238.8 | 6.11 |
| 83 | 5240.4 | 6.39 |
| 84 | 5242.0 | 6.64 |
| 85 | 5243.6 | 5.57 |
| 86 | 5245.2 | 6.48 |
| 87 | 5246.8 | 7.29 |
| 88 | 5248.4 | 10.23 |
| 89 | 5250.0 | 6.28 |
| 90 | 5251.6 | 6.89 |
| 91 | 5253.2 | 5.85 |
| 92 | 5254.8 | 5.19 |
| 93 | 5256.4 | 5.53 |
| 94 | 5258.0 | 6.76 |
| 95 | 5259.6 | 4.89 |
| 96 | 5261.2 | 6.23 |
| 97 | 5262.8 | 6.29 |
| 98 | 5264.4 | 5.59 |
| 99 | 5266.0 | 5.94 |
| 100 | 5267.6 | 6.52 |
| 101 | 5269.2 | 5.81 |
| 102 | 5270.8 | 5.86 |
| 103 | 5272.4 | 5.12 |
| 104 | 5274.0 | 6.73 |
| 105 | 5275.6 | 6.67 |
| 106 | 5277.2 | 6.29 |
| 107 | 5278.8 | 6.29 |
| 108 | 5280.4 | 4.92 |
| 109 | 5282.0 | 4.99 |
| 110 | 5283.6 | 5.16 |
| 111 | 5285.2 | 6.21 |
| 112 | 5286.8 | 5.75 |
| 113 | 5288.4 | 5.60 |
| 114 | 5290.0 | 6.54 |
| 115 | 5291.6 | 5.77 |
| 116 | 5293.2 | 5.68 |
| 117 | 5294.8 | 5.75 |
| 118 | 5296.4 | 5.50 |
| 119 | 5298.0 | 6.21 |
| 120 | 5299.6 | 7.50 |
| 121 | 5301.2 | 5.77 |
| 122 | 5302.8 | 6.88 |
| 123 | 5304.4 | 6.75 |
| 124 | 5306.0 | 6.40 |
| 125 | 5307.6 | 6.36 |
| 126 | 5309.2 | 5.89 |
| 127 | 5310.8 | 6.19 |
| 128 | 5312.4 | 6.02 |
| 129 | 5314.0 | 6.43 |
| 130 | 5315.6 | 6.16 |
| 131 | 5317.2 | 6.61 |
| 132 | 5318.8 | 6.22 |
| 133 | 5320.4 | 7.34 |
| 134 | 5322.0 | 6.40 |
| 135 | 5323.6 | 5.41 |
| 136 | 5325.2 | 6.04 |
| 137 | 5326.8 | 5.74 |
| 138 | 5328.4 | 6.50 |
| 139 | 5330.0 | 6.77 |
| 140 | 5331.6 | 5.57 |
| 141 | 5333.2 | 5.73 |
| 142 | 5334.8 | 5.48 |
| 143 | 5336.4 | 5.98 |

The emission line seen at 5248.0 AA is [O III] 5007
